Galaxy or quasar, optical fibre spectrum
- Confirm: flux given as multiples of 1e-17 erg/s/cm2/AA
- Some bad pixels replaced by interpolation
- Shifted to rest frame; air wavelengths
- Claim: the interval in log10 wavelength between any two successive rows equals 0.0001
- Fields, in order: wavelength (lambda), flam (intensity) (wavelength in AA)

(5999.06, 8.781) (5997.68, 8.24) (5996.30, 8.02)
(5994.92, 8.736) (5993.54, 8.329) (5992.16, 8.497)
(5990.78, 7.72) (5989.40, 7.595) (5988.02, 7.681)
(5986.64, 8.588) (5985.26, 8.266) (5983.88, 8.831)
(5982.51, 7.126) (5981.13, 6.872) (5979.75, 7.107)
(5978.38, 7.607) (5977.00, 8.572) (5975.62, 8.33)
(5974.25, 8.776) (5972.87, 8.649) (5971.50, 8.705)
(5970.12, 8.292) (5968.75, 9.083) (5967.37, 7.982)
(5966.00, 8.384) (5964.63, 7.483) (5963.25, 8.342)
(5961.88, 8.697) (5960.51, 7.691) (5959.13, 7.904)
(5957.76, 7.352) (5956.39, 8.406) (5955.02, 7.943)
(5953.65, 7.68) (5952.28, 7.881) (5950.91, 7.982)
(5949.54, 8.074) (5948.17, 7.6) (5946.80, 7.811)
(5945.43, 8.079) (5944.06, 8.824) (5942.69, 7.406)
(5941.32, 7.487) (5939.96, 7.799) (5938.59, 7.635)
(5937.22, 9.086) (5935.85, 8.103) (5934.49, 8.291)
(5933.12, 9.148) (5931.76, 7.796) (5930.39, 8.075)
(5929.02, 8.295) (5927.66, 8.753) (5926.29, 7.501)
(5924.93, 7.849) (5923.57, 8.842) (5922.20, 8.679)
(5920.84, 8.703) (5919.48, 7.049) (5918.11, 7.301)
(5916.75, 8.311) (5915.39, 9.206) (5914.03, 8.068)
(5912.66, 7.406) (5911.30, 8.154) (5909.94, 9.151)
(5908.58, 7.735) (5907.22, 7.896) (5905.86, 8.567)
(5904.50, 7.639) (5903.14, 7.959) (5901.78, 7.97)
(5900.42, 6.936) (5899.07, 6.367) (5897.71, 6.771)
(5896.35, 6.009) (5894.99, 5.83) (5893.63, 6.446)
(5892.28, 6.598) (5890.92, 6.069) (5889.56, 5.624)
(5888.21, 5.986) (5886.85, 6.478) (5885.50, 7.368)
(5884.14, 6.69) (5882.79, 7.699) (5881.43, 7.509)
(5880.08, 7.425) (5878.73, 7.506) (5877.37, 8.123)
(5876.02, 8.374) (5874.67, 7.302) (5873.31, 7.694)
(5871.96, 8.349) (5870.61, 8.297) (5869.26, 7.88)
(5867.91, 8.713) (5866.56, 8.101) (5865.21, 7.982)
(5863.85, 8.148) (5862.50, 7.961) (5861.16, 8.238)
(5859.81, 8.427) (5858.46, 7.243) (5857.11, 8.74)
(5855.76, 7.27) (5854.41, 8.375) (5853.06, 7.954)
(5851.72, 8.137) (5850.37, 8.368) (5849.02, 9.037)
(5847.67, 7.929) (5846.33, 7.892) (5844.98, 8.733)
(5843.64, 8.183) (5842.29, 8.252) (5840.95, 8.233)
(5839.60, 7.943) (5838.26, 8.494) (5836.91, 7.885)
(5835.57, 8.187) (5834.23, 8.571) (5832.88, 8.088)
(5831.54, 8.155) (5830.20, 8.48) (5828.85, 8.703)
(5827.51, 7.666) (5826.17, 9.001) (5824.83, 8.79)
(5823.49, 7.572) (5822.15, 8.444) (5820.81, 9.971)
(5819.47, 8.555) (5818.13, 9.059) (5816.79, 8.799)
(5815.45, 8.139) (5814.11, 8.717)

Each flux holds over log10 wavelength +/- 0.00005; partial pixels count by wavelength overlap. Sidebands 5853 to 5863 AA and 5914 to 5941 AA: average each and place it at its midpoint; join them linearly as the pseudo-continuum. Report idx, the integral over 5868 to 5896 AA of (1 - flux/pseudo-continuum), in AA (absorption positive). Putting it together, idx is 3.17 AA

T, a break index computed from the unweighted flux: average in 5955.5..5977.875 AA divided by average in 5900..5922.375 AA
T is 1.0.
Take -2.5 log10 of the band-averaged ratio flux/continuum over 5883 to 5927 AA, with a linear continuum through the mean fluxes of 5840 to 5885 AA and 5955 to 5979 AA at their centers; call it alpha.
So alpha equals 0.10 mag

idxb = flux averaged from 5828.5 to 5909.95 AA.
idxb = 7.73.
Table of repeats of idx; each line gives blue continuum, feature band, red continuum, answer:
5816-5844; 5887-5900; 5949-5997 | 3.24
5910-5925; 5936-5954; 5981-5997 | 0.41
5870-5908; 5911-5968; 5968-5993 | -2.72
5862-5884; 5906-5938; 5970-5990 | -1.04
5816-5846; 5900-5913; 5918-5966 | 0.32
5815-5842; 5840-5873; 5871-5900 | -1.99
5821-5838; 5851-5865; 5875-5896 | -0.80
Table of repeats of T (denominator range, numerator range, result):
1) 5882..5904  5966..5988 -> 1.22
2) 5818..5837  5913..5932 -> 0.96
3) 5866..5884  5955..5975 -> 1.05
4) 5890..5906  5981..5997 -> 1.18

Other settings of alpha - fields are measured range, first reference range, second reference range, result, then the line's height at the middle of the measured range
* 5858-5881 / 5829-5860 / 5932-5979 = 0.03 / 8.19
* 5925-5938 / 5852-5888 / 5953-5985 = -0.04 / 7.98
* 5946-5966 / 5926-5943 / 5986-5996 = 0.03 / 8.14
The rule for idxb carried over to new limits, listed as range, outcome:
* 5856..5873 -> 8.14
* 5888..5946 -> 7.72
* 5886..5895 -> 6.2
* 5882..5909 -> 6.93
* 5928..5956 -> 8.06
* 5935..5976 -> 8.12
